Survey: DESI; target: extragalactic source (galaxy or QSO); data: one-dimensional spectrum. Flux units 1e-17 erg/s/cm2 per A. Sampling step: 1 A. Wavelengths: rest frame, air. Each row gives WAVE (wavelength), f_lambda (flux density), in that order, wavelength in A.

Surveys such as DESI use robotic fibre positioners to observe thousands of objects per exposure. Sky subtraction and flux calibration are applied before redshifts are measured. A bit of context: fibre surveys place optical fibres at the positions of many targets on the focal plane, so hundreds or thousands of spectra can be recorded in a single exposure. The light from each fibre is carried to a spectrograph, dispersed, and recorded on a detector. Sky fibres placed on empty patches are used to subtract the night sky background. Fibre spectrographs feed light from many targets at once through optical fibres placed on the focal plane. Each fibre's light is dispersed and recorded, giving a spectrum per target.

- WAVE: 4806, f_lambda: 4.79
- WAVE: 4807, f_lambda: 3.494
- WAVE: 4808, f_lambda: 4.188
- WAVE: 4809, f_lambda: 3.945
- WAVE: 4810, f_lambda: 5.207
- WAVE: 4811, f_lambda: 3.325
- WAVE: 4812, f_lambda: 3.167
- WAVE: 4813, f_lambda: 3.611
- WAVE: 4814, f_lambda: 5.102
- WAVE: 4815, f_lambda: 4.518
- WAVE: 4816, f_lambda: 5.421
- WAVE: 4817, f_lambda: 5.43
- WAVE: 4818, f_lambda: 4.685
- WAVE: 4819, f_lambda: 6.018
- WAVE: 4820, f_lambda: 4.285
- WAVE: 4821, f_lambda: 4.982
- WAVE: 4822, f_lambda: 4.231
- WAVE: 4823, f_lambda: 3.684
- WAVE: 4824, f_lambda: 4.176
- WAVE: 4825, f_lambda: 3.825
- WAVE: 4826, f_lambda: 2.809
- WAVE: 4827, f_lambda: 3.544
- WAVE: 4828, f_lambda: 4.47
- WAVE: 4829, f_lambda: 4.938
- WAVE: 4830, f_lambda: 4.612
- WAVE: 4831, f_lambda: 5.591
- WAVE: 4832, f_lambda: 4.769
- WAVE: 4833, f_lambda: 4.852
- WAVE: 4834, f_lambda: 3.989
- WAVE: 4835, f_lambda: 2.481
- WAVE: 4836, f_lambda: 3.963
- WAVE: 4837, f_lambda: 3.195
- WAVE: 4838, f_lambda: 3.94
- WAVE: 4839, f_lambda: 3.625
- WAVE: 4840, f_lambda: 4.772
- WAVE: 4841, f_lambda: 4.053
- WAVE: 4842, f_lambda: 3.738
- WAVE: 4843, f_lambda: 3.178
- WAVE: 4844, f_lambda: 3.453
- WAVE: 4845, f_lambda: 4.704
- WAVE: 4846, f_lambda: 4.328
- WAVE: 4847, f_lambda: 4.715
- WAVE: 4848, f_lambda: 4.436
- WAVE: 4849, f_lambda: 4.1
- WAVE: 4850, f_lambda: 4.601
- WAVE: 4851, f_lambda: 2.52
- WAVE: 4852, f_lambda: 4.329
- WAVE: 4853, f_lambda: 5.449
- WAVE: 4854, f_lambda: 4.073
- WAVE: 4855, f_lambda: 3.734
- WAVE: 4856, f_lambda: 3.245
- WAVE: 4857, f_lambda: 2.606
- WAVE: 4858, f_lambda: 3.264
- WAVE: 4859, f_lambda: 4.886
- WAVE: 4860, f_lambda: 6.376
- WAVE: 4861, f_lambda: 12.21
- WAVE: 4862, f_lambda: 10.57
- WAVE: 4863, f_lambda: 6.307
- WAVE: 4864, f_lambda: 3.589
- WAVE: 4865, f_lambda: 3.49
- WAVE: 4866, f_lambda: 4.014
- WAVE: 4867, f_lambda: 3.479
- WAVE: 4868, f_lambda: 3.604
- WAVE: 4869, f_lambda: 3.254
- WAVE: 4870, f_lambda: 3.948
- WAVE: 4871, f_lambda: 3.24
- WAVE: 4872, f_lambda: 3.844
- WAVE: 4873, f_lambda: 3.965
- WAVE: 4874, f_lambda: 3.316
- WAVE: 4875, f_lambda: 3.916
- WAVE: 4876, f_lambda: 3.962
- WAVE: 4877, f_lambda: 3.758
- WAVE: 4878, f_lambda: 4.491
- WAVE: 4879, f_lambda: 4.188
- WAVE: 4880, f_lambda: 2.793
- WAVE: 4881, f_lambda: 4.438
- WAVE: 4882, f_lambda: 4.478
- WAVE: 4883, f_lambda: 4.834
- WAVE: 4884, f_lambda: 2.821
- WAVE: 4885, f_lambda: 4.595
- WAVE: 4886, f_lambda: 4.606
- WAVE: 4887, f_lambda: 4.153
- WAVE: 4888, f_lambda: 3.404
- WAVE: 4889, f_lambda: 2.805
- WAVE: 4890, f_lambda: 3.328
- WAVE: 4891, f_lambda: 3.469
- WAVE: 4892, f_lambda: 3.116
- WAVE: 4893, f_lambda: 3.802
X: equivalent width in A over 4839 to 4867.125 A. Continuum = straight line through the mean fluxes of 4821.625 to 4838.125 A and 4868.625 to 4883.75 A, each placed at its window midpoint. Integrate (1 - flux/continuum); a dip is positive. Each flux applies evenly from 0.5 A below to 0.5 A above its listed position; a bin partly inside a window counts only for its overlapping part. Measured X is -4.81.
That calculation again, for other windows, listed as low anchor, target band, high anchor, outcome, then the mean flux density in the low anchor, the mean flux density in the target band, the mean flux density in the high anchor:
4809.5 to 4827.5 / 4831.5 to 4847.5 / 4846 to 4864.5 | 2.5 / 4.33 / 3.98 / 5.04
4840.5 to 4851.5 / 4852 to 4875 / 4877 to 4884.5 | -3.7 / 3.98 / 4.63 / 3.99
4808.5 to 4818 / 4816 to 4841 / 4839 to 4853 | -0.1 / 4.43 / 4.3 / 4.1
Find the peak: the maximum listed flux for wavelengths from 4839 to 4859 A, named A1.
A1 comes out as 5.449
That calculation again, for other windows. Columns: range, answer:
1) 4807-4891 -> 12.21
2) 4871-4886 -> 4.834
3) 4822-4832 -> 5.591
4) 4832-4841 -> 4.852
